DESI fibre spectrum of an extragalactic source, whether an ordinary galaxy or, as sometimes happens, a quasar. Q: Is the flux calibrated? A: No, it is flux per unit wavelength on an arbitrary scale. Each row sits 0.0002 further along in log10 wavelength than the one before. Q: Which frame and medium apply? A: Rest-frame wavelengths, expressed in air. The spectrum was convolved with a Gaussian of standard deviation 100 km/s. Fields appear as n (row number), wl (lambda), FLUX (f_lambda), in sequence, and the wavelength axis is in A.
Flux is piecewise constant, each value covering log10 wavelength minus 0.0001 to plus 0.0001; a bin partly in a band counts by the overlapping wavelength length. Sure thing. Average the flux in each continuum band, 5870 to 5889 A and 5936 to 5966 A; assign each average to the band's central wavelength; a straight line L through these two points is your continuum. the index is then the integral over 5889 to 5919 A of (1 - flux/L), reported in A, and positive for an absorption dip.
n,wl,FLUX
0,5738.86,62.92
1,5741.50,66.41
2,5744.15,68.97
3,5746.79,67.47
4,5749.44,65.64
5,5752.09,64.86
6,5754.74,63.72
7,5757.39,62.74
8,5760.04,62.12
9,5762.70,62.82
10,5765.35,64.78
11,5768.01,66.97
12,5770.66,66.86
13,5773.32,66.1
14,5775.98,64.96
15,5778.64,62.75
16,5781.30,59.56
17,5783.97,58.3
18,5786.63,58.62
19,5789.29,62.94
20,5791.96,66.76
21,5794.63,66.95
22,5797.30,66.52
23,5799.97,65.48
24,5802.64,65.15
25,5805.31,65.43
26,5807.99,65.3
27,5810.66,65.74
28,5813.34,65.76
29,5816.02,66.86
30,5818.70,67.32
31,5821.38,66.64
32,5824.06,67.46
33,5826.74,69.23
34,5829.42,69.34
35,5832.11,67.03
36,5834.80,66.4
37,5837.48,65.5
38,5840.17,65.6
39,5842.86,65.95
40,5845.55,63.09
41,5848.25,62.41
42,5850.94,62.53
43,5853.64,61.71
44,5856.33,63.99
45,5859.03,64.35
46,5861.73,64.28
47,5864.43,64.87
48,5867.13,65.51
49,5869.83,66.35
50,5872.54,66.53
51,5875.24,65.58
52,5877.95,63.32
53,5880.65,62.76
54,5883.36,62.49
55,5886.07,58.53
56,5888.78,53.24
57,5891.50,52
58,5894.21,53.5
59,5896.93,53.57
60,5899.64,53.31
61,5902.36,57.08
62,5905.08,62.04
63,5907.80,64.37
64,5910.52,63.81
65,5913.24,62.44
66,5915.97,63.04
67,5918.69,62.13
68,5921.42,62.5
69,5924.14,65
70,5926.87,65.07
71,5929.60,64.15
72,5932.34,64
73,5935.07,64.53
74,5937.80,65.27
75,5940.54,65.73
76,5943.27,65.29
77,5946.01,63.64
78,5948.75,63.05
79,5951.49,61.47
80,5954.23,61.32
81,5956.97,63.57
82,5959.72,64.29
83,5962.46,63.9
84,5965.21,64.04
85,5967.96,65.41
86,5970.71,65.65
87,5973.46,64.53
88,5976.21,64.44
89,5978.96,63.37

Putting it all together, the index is 2.1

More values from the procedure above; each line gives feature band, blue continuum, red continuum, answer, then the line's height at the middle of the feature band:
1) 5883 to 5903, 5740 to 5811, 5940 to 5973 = 2.8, 64.1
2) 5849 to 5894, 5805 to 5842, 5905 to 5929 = 2.0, 65.1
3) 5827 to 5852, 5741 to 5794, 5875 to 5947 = -1.1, 62.8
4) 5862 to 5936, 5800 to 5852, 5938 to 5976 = 3.8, 64.9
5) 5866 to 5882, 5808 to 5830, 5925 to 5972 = 0.2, 65.9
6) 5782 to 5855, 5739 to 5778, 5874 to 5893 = -3.1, 62.5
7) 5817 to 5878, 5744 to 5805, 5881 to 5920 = -4.4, 61.1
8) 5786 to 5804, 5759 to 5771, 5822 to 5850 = 0.1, 65.3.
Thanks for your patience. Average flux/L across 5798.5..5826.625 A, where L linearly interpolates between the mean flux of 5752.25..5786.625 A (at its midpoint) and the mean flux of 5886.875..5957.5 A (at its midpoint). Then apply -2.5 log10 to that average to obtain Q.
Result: -0.06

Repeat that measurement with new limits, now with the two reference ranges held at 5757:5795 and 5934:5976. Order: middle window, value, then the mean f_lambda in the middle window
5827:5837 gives -0.06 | 67.6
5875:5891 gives 0.06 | 60.2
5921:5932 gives 0.00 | 64.3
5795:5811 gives -0.04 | 65.7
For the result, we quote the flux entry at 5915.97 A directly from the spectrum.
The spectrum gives 63.04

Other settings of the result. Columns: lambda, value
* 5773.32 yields 66.1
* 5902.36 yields 57.08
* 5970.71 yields 65.65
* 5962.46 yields 63.9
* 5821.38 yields 66.64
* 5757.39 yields 62.74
